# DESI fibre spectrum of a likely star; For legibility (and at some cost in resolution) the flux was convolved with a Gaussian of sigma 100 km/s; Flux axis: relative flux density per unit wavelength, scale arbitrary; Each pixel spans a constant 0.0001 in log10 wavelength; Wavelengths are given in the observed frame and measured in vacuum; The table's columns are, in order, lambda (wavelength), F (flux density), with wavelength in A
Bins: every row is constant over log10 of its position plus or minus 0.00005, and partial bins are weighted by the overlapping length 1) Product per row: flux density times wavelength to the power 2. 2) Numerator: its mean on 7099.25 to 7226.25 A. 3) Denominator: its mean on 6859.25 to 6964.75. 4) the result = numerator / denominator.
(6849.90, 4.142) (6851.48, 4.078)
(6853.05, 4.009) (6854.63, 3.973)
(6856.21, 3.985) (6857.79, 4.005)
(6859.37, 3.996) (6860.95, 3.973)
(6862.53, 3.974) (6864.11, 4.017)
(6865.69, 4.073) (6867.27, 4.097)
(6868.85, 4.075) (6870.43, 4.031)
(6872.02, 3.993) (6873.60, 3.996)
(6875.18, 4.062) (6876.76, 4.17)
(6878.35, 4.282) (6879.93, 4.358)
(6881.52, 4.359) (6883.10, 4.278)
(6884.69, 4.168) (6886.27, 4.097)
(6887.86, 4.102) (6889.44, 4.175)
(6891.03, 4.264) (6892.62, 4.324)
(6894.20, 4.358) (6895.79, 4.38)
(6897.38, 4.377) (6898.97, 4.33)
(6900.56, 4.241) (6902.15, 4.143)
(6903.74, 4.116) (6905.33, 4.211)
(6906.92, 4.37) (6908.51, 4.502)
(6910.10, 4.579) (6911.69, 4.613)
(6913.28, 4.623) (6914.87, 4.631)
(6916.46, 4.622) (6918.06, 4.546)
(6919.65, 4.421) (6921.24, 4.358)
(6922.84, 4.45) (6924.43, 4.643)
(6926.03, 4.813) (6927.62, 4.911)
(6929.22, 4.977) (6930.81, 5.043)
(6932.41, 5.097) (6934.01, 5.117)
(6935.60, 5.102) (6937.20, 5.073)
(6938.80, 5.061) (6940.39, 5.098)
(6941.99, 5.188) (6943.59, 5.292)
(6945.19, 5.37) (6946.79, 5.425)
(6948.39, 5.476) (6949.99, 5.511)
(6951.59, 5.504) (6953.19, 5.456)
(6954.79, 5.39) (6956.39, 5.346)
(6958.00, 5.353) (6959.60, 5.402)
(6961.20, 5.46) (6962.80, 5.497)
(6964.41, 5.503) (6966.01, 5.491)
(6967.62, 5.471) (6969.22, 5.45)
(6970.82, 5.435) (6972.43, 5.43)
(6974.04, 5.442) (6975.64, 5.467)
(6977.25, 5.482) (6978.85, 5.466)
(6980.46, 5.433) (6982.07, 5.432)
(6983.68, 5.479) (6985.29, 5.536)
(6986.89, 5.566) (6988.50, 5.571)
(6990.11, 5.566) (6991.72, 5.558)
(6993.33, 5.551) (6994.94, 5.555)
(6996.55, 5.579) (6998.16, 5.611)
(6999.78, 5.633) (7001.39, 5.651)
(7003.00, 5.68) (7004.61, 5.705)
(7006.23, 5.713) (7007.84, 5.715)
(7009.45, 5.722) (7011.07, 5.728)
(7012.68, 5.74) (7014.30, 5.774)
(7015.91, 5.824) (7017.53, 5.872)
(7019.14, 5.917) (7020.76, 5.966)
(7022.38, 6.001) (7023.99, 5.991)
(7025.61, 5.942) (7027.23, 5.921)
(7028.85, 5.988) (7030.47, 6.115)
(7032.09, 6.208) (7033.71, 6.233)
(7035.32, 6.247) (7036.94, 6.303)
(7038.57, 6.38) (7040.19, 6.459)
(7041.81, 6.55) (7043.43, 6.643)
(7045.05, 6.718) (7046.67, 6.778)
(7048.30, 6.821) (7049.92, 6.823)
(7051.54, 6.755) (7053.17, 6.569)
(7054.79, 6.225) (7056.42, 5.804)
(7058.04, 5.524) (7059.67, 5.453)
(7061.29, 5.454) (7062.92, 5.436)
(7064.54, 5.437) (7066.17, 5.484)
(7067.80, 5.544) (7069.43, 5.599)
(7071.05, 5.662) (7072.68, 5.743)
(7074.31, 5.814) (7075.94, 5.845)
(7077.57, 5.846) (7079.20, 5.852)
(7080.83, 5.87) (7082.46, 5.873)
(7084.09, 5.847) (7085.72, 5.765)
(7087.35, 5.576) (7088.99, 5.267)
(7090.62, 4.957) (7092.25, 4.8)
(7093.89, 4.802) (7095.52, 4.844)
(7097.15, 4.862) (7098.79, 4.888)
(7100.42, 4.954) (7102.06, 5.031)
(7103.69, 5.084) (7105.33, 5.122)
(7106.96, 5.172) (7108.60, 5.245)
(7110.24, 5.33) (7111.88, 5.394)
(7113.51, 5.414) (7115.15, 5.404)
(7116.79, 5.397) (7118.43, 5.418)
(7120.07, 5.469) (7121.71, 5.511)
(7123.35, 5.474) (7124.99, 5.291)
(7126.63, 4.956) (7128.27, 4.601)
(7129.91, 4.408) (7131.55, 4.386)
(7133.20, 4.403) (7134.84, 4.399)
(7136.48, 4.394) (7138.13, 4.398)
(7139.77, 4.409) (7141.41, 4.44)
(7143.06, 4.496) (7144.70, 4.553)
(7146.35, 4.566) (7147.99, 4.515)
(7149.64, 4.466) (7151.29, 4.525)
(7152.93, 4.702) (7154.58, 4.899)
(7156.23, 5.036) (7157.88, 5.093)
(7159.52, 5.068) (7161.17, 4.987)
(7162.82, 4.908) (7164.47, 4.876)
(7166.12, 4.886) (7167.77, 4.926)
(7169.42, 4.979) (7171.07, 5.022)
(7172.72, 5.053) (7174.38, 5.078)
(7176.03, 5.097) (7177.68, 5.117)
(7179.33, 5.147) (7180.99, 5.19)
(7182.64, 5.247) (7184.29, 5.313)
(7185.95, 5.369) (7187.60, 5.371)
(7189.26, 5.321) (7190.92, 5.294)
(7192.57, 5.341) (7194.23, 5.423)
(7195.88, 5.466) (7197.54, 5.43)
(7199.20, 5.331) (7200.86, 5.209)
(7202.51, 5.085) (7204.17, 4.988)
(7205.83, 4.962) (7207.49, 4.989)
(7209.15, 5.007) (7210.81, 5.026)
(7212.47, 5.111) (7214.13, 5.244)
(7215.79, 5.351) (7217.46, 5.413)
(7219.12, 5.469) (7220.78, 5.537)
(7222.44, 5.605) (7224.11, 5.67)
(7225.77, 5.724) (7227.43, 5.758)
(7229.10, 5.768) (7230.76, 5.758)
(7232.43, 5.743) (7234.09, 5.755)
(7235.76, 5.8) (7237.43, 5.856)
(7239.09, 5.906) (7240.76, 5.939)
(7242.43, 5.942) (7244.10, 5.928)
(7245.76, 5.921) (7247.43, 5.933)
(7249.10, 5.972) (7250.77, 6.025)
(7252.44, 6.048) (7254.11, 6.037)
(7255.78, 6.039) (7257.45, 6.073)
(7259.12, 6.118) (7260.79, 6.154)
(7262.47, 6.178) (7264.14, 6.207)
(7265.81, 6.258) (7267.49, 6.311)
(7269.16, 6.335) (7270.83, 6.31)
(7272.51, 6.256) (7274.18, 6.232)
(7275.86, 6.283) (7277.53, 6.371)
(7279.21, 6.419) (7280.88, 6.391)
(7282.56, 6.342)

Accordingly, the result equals 1.17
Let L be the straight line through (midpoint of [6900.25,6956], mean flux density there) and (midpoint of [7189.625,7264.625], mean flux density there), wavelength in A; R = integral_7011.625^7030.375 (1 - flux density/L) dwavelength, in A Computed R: -2.96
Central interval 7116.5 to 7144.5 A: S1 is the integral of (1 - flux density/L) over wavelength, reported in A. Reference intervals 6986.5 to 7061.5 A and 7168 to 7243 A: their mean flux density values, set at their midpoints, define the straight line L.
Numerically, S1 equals 4.1 A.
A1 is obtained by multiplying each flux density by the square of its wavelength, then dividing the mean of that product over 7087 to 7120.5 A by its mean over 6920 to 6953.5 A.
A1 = 1.1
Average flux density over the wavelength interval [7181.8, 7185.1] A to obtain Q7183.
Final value 5.29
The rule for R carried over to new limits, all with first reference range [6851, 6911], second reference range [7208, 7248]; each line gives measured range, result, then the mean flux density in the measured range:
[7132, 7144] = 1.9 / 4.42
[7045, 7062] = -4.7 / 6.25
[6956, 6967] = -2.3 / 5.44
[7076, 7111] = -1.6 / 5.3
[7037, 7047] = -3.5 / 6.56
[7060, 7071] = -1.2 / 5.51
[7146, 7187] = 3.1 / 4.97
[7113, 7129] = -0.4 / 5.29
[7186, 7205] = 0.7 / 5.3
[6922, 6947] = -3.6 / 5.03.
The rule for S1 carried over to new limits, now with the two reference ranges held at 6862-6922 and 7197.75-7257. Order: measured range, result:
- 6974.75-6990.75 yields -3.0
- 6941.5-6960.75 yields -3.8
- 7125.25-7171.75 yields 5.2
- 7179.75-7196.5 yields 0.4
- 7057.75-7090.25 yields -4.2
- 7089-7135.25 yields 0.9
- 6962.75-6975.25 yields -2.4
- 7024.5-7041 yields -4.6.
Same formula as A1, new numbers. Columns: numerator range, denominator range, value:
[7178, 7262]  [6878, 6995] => 1.21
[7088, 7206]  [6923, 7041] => 0.94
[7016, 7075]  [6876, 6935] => 1.41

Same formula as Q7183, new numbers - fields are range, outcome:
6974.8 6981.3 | 5.46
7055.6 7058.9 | 5.65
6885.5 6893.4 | 4.19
